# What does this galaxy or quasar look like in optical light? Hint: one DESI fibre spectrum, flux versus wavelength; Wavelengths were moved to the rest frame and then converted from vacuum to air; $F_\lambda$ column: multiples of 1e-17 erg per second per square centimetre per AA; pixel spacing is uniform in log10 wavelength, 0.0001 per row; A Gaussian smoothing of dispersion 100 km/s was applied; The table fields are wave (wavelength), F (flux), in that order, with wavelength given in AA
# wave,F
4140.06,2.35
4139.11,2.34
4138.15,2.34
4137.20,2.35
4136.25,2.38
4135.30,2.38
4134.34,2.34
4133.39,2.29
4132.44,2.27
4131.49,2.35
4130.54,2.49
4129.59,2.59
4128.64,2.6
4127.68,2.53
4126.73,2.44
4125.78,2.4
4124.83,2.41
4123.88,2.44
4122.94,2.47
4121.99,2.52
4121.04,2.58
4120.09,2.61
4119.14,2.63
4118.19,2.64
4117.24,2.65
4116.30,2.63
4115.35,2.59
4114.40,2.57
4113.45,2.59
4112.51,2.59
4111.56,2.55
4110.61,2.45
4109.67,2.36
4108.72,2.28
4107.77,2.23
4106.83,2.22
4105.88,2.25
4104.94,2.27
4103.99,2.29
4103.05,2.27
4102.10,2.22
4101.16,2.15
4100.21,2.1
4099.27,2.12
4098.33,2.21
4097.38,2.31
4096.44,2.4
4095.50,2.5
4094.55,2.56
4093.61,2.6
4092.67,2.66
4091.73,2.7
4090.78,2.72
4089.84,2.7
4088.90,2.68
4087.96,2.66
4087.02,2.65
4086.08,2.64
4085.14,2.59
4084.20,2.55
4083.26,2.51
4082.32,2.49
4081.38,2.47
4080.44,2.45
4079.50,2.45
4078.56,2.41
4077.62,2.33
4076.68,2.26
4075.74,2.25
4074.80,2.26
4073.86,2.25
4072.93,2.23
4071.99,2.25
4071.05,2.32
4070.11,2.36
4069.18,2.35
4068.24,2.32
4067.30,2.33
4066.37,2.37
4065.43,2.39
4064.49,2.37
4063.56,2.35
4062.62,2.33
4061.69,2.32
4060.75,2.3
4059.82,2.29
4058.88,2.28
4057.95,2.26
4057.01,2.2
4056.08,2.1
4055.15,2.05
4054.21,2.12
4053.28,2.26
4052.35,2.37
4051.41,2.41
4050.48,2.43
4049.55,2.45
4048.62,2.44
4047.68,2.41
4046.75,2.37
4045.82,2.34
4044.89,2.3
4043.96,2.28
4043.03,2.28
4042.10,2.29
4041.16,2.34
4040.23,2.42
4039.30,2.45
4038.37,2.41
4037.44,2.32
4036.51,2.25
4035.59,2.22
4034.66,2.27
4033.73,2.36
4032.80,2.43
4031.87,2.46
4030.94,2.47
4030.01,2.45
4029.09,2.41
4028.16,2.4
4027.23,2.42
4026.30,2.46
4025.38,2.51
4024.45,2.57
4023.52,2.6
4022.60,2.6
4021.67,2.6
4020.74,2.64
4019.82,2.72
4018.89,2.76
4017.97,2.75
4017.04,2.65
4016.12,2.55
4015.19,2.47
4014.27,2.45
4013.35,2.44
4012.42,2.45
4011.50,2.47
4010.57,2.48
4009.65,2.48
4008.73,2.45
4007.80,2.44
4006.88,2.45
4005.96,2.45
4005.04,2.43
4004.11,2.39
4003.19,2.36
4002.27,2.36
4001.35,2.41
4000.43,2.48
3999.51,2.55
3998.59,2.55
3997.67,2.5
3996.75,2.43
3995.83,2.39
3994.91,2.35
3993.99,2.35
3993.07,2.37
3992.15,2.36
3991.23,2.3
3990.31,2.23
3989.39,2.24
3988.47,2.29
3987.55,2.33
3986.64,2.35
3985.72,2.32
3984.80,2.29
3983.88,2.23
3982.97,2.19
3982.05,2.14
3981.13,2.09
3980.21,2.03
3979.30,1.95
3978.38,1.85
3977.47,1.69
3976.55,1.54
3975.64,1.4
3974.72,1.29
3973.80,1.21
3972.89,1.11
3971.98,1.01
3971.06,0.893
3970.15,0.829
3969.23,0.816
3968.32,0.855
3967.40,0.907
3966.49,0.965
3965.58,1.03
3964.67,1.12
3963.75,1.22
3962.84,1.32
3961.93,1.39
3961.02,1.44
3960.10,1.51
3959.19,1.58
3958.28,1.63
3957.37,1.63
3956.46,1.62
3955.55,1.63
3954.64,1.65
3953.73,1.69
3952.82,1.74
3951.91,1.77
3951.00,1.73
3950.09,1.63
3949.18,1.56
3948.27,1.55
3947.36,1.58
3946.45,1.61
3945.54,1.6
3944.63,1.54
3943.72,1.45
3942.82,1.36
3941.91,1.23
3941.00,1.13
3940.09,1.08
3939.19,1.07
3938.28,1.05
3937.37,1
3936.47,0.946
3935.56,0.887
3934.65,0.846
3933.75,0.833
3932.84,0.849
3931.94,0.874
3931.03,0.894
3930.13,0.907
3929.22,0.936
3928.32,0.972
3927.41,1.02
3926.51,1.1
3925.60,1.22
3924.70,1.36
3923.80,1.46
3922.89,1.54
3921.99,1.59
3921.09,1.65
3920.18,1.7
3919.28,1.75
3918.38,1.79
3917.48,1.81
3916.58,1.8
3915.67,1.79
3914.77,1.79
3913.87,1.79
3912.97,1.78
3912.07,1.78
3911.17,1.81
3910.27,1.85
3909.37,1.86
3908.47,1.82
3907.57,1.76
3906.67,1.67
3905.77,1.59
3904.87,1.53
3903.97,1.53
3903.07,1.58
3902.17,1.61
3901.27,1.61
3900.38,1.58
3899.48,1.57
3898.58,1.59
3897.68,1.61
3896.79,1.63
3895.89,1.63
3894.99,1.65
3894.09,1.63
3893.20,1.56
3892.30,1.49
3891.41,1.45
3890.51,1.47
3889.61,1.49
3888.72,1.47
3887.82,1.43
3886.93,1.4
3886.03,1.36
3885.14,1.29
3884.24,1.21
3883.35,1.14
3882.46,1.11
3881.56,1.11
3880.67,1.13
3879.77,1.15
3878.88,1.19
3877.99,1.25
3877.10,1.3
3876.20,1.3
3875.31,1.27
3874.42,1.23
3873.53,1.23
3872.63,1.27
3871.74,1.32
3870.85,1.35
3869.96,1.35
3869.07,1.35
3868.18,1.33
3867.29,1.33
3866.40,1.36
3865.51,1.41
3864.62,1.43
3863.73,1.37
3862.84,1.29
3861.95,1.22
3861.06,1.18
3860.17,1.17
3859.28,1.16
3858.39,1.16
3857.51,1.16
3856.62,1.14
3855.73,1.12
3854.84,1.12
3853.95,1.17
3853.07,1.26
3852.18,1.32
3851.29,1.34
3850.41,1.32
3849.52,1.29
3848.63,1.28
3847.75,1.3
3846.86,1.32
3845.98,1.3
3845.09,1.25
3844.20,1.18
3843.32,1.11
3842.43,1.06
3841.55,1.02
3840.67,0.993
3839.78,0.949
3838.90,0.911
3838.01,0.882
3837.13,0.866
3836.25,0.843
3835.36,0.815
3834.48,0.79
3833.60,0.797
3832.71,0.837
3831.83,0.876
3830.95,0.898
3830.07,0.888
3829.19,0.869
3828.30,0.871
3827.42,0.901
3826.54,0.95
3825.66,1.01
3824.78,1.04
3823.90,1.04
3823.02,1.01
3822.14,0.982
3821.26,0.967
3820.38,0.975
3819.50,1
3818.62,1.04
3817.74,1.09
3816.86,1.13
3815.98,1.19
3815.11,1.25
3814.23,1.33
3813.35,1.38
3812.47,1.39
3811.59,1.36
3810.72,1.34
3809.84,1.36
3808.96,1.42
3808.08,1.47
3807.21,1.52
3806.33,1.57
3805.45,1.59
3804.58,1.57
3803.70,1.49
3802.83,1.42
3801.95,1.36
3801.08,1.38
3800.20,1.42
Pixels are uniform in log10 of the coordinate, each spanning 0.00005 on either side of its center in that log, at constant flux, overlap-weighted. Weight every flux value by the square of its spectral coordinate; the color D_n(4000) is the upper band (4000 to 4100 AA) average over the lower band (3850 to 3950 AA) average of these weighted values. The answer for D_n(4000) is 1.89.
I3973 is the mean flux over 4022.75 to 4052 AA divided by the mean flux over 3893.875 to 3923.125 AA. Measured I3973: 1.42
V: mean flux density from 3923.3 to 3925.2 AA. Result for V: 1.41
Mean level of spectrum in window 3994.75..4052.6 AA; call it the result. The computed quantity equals 2.45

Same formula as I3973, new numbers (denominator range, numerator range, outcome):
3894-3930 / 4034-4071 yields 1.46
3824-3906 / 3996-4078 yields 1.93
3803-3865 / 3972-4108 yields 2.03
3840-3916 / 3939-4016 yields 1.33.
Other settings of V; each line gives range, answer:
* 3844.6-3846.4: 1.27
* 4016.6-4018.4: 2.69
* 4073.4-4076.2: 2.25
